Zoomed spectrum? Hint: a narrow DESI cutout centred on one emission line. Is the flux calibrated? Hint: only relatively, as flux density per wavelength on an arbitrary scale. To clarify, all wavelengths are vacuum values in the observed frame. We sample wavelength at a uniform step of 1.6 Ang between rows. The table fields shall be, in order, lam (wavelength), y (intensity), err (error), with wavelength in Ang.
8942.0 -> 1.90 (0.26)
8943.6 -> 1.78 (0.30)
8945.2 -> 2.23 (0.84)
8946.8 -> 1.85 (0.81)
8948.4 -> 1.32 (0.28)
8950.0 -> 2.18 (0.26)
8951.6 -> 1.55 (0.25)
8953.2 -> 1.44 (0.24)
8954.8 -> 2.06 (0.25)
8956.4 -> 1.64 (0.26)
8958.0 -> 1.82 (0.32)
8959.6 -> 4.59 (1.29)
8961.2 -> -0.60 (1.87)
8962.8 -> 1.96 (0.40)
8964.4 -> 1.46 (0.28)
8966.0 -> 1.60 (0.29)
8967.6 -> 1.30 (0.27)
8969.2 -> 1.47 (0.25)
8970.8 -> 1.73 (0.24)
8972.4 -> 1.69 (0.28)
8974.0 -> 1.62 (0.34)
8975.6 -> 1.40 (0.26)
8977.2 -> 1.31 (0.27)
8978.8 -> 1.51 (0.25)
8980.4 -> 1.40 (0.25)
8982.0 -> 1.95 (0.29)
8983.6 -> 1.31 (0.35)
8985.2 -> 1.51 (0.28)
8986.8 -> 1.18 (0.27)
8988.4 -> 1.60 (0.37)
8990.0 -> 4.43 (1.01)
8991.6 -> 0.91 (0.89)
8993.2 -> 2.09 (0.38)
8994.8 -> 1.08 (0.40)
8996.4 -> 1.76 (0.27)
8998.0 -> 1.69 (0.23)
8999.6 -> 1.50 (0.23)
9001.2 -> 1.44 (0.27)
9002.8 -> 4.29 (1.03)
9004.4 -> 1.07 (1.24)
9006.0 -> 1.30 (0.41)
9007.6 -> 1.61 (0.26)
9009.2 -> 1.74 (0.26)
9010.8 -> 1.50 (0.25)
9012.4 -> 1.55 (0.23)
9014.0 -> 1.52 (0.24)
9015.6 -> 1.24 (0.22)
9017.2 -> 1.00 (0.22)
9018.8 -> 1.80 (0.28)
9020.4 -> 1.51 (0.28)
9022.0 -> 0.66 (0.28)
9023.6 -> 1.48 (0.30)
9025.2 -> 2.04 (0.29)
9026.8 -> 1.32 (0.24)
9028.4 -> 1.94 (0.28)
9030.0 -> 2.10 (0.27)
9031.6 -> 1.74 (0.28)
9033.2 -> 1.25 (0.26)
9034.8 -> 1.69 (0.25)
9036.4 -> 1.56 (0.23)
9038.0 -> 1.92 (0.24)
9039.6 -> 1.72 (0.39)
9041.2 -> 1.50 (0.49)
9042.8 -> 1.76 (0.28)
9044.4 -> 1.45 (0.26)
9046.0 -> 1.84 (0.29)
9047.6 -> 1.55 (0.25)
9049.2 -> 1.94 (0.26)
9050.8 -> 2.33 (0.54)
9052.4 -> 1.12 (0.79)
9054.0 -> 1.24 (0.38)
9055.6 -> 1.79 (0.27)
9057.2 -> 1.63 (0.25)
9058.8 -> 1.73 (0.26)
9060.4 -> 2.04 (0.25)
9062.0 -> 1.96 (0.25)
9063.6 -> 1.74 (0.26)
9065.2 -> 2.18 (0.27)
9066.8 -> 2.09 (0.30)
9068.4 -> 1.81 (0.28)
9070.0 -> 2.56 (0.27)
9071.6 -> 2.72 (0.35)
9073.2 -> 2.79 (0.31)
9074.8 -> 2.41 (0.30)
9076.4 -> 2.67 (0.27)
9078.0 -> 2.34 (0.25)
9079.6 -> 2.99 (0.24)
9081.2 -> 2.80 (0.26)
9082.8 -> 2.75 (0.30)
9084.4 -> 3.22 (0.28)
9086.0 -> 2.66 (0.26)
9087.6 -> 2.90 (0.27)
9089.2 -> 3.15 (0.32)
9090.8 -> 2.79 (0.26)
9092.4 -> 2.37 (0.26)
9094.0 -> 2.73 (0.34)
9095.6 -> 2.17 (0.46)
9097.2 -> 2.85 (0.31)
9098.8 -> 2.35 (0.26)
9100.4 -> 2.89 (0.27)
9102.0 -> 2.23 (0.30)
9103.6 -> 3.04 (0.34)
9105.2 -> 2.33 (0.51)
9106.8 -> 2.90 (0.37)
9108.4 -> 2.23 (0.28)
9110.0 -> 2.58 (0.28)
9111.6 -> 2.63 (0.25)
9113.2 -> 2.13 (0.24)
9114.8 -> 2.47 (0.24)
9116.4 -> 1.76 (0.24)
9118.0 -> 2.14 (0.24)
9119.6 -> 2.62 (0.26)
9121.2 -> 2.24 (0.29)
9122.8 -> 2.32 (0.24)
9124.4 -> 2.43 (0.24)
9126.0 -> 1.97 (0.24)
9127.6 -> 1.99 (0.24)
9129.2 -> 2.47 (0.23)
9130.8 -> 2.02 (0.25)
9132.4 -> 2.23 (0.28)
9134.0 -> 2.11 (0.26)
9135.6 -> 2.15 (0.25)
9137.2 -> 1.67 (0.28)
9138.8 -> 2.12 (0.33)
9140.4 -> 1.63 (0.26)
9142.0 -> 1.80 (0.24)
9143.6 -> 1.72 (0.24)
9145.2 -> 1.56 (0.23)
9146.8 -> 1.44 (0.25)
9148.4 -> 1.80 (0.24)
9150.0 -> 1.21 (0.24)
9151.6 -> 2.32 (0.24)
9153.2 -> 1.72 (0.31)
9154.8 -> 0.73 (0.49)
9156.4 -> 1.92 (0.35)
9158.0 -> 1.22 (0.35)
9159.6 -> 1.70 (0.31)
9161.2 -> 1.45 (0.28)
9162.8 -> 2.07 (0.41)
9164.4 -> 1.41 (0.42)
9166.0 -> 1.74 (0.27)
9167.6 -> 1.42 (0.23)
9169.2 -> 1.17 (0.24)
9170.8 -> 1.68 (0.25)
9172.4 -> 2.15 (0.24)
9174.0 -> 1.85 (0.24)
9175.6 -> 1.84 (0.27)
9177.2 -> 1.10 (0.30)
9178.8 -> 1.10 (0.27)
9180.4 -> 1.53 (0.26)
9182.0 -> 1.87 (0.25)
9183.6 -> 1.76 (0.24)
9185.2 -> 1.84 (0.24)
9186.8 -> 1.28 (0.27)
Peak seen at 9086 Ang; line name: Mg II 2798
